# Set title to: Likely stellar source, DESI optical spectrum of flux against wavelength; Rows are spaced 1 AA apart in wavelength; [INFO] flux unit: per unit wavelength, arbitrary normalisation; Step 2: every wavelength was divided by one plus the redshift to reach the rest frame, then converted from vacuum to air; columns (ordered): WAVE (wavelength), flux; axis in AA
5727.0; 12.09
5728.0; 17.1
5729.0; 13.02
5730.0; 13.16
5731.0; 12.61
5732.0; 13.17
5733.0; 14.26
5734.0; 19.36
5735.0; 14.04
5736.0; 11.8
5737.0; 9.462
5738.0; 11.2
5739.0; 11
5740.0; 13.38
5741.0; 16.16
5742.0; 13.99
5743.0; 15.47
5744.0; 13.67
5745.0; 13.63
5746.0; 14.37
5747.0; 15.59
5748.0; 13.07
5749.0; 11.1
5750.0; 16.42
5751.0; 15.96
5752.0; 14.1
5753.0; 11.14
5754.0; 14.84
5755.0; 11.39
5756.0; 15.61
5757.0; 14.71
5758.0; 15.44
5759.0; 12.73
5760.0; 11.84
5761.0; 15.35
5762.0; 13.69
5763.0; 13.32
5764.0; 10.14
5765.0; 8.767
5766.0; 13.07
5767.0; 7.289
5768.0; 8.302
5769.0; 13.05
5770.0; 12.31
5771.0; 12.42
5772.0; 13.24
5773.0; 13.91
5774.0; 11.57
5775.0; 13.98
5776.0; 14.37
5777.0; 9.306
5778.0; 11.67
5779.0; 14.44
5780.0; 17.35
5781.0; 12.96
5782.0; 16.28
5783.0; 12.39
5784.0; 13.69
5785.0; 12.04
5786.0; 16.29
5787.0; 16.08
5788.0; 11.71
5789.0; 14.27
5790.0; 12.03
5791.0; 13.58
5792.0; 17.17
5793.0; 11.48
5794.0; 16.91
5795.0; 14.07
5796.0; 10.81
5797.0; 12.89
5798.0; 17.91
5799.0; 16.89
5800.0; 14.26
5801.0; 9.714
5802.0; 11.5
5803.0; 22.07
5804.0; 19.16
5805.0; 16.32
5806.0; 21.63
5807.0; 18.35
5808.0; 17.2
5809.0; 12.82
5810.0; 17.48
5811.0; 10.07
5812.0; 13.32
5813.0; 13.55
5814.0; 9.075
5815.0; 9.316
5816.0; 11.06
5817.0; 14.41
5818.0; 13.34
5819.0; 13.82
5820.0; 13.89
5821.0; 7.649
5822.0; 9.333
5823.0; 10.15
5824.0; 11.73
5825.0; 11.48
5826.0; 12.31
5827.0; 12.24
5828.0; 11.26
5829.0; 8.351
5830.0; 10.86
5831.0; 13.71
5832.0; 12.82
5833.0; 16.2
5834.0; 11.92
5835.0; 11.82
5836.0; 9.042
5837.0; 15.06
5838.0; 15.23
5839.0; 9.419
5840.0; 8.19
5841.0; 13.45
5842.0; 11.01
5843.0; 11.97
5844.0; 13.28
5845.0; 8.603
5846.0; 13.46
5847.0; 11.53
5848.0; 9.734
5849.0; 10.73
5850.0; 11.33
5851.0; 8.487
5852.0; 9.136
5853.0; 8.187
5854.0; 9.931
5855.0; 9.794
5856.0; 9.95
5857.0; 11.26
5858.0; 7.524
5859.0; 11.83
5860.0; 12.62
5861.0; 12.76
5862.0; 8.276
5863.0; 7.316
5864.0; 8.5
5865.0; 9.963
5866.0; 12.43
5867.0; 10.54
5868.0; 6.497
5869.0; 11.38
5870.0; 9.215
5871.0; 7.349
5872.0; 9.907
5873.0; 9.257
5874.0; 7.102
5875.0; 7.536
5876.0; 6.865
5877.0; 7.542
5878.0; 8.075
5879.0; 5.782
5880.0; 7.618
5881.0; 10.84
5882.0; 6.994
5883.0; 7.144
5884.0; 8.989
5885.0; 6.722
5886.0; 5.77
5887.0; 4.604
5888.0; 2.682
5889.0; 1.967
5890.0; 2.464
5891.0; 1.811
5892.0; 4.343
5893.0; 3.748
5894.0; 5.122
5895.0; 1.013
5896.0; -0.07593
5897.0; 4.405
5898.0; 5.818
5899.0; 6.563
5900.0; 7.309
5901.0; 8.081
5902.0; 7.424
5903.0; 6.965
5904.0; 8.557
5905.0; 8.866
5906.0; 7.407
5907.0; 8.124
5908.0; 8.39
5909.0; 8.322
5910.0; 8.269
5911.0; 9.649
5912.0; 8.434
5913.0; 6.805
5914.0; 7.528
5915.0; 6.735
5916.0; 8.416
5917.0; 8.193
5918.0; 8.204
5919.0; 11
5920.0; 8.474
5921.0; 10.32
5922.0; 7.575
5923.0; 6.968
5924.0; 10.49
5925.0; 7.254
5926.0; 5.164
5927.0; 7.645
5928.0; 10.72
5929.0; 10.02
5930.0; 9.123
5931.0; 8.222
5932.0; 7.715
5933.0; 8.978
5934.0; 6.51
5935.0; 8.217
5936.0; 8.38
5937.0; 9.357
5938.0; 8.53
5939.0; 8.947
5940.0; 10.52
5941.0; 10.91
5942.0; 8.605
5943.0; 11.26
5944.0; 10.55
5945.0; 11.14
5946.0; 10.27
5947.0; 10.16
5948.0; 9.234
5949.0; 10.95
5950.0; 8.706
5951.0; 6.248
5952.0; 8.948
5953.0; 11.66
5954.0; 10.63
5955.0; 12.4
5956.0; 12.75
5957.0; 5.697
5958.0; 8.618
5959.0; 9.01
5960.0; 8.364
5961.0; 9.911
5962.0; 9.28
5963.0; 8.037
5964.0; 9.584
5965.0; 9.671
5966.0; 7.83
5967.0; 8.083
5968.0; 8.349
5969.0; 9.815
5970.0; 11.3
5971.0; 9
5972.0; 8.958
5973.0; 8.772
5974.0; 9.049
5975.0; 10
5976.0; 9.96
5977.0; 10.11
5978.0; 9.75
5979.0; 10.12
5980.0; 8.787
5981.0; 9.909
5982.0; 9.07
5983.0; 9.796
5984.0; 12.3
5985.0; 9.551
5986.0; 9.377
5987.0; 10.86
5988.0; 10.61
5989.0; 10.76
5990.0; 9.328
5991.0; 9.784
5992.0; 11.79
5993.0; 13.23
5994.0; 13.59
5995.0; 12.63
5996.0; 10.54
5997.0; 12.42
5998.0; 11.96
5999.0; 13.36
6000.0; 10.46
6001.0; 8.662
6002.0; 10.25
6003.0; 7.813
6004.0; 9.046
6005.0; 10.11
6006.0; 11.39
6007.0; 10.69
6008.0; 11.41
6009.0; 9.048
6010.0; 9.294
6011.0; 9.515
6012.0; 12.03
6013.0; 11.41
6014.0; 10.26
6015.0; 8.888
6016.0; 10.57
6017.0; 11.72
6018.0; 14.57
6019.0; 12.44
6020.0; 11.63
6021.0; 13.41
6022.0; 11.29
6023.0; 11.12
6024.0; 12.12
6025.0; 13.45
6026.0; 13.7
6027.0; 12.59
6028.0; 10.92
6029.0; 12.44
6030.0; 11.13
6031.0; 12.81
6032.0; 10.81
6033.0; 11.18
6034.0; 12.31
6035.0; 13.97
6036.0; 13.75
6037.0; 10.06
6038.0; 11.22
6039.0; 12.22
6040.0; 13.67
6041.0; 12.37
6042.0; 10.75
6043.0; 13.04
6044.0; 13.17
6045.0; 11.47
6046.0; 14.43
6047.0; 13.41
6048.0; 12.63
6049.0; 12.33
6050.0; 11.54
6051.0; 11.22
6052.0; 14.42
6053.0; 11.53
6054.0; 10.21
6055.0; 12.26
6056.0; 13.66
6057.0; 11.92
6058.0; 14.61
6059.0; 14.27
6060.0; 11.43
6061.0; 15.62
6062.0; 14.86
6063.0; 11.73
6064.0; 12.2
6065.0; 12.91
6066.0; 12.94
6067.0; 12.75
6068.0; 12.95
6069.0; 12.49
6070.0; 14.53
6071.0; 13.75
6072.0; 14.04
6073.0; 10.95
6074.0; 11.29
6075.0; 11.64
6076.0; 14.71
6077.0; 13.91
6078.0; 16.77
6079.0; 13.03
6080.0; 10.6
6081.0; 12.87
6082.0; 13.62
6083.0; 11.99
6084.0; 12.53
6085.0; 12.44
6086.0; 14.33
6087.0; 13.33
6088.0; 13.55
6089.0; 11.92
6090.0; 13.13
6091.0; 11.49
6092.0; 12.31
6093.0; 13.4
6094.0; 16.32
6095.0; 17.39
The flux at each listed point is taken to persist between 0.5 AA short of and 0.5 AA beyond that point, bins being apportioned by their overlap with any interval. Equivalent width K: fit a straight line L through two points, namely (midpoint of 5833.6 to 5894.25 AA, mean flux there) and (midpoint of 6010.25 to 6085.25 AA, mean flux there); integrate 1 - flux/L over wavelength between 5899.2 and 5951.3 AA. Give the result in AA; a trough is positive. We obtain 7.5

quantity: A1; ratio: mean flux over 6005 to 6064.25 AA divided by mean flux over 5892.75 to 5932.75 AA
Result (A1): 1.6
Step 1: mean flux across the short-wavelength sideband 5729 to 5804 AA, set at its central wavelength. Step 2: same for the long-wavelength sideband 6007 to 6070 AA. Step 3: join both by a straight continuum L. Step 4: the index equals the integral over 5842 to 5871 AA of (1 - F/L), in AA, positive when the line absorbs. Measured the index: 6.4 AA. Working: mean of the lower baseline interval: 13.5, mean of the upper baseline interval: 12.2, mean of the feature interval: 10.2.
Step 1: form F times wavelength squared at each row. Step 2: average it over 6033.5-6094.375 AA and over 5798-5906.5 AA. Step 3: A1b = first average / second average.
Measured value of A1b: 1.4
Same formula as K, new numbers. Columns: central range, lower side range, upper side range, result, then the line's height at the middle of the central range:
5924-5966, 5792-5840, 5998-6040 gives 9.9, 12.1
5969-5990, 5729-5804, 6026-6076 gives 4.8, 12.8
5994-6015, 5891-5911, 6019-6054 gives 0.3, 10.8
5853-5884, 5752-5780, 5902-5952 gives 3.4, 10.1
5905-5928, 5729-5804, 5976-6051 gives 7.5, 12.2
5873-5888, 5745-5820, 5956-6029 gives 6.2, 12.2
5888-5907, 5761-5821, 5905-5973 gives 9.5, 10.3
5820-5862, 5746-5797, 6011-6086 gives 6.3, 13.1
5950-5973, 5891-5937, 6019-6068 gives 0.0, 9.28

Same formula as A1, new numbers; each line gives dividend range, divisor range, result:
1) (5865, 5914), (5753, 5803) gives 0.52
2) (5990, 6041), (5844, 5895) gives 1.40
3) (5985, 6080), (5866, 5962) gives 1.51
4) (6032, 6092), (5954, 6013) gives 1.27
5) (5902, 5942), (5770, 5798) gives 0.62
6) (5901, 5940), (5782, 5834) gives 0.62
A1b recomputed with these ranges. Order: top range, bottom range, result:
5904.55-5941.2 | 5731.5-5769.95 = 0.68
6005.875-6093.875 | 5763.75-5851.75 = 1.05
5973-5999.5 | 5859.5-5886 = 1.28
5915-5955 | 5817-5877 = 0.88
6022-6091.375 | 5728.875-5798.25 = 1.05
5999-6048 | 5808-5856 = 1.07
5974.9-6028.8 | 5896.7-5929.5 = 1.40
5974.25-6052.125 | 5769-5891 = 1.06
